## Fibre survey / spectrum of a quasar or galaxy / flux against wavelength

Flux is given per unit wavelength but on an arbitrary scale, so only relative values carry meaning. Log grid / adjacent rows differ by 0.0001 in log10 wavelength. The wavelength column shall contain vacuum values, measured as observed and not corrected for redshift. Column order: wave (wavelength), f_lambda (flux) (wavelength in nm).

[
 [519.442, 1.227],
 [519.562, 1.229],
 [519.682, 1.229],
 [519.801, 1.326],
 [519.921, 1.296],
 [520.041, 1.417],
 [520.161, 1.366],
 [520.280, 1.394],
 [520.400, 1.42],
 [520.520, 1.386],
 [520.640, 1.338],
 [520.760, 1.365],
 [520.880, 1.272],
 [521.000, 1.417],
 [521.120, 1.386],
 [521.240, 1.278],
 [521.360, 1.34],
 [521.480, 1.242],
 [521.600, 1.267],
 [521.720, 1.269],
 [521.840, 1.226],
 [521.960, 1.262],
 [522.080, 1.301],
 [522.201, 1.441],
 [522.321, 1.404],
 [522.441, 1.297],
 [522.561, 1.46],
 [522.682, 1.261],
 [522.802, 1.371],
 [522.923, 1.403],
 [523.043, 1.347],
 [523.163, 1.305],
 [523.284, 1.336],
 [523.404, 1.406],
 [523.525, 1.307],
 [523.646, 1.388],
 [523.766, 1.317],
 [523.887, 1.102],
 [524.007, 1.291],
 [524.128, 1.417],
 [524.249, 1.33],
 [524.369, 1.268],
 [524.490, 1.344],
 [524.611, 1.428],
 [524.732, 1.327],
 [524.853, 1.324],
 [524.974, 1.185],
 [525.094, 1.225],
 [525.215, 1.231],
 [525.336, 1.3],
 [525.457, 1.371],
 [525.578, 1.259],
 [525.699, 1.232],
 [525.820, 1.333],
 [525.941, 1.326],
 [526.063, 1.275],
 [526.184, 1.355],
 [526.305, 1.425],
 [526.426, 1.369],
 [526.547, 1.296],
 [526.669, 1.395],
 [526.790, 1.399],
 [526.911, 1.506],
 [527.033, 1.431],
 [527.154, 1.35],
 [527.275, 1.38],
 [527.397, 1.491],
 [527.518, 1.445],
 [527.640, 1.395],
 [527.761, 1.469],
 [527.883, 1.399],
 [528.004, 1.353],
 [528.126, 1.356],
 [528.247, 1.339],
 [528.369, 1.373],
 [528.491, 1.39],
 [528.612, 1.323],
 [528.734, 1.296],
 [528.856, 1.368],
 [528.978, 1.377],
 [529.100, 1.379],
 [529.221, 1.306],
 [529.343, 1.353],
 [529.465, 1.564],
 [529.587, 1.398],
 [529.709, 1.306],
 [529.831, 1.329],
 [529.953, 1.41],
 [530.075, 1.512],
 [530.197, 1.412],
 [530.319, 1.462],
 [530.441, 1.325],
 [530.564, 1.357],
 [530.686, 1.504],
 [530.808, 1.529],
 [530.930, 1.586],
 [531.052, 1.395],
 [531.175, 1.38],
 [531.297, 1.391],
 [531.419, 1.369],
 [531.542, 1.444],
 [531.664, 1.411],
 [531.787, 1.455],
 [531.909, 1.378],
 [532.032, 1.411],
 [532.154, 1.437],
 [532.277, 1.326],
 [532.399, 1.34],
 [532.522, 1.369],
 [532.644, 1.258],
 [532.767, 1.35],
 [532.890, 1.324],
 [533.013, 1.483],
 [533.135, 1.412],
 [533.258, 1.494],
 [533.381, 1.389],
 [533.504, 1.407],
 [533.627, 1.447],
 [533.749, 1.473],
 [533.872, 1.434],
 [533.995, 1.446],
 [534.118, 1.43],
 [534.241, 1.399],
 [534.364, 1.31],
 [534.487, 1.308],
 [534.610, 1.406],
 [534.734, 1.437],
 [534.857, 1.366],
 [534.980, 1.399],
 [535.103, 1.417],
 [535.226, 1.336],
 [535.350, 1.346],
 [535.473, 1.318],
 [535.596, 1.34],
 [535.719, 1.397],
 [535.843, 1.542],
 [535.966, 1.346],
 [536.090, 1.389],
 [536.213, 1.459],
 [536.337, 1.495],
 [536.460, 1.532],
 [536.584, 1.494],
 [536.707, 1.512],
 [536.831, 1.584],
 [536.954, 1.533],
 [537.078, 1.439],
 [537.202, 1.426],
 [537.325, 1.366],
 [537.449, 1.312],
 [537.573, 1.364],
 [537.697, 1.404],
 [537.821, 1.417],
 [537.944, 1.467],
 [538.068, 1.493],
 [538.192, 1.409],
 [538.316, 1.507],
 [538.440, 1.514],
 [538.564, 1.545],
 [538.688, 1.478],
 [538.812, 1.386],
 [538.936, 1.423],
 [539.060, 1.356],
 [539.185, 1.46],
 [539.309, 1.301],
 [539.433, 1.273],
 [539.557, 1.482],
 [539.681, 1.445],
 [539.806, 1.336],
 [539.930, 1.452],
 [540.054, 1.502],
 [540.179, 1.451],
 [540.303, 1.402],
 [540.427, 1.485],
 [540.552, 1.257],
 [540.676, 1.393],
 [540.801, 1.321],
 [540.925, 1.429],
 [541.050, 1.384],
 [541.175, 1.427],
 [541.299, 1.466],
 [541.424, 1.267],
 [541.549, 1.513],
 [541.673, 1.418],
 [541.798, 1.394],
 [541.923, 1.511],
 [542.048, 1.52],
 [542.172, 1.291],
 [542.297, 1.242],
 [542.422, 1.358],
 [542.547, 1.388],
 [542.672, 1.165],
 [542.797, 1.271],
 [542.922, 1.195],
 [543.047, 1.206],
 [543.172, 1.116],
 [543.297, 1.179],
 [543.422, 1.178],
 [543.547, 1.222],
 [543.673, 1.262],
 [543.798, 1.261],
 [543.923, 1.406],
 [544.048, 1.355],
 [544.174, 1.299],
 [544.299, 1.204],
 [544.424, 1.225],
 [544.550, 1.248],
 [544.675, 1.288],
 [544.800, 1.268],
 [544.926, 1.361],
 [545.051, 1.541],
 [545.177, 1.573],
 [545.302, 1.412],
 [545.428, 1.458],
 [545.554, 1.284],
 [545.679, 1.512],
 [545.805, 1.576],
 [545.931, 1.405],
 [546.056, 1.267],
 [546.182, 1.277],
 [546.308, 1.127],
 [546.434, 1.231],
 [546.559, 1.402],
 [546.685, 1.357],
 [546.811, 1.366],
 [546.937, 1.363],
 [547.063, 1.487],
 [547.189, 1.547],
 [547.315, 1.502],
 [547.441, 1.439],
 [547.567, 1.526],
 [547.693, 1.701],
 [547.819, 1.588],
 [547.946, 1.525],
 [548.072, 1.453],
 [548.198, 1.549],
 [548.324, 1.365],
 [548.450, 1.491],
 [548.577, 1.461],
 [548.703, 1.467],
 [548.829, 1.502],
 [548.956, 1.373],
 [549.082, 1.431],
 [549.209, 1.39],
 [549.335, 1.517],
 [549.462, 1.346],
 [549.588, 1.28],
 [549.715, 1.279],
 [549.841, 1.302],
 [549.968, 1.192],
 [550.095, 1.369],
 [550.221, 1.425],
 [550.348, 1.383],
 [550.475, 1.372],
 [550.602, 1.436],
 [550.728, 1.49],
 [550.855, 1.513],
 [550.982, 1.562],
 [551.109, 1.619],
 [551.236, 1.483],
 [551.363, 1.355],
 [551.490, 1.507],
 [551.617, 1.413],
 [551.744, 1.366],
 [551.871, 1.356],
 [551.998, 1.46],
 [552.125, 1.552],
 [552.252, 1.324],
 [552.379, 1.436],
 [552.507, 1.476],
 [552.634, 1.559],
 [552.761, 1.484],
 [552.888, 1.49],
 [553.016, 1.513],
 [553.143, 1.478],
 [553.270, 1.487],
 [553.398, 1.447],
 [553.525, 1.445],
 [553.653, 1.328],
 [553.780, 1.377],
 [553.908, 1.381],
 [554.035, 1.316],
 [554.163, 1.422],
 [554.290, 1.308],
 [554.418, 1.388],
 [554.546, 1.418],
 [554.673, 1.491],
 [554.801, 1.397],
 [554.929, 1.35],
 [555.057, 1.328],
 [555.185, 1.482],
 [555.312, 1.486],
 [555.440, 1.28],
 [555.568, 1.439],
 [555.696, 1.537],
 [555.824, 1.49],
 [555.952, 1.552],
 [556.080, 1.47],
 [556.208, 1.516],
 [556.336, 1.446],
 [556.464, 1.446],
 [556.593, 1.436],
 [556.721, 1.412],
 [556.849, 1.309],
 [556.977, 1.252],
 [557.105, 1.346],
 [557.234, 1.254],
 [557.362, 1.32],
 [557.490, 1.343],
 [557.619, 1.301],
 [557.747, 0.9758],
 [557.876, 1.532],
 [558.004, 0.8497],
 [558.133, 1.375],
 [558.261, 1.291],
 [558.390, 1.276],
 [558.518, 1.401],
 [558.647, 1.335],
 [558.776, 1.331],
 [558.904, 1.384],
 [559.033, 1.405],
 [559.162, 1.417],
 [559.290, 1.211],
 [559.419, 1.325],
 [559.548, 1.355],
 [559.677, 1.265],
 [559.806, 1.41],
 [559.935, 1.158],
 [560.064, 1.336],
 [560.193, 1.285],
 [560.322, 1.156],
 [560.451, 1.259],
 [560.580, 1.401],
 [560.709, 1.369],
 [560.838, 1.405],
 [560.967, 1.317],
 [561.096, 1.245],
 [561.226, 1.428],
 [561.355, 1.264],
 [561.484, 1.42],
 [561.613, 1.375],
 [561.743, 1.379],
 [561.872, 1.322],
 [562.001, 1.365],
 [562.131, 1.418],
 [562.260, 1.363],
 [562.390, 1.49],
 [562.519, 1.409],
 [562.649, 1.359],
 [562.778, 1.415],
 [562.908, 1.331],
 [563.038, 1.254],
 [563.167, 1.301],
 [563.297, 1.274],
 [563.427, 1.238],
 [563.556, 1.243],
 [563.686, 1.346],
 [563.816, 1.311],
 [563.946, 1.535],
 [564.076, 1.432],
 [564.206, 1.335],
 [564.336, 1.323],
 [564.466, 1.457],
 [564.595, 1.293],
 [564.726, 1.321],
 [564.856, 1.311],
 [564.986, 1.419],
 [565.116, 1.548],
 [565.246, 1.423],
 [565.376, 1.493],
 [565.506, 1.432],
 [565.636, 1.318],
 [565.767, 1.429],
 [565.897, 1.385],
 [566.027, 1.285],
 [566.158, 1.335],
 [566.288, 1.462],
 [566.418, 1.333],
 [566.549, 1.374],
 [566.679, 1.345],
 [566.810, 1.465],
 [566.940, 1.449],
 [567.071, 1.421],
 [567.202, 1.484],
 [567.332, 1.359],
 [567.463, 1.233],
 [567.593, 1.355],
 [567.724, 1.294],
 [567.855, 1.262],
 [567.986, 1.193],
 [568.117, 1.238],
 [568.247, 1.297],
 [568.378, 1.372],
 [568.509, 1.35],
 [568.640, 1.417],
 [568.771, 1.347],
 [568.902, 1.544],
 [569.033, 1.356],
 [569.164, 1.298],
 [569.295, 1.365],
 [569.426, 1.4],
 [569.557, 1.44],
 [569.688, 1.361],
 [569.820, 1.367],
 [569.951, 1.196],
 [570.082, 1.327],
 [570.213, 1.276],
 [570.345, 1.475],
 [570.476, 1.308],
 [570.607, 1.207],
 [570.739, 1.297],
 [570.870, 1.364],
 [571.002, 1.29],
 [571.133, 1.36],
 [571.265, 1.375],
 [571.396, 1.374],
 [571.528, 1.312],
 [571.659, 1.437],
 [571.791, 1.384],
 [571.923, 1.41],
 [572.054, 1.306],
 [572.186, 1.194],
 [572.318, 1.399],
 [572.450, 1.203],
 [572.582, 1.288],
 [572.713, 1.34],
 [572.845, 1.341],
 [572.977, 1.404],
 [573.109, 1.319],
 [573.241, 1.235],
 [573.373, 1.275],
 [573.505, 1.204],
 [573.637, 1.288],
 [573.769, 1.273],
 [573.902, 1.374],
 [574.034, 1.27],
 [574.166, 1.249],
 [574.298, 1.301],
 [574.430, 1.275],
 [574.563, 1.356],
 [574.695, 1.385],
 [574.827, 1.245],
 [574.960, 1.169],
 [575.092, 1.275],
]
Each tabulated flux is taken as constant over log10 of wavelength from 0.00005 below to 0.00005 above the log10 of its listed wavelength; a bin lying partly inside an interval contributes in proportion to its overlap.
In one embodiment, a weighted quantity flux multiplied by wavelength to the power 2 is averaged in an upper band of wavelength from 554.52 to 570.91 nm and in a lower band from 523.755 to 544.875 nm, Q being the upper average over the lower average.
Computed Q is 1.09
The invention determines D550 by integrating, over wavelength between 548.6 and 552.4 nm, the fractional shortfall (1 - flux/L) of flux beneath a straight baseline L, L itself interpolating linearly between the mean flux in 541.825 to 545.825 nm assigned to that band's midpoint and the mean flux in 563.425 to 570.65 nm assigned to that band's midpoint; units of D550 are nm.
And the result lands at -0.24 nm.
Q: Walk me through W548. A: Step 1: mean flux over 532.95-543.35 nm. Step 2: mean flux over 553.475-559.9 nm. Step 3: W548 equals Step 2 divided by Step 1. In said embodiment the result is 1.0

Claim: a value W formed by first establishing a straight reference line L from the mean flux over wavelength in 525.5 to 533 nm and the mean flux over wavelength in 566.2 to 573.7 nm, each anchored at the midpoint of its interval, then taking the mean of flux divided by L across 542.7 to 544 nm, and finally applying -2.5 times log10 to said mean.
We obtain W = 0.12 mag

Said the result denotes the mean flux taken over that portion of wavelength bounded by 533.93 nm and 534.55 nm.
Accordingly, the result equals 1.38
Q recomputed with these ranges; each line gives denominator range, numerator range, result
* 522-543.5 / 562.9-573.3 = 1.11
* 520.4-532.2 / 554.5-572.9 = 1.14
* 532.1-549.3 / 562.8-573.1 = 1.07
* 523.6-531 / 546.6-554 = 1.15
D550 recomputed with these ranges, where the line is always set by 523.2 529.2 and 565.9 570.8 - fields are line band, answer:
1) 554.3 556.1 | -0.11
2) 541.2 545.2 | 0.09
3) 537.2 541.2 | -0.20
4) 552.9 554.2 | -0.07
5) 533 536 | -0.12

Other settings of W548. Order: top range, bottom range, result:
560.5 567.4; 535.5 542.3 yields 0.96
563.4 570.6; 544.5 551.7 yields 0.96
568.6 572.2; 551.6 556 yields 0.94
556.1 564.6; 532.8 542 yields 0.94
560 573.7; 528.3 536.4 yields 0.96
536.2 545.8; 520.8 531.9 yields 1.02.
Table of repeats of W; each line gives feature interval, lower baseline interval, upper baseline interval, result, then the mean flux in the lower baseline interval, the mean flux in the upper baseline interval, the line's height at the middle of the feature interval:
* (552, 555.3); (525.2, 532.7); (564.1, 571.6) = -0.05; 1.38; 1.36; 1.37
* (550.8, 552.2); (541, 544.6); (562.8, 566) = -0.11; 1.31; 1.36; 1.33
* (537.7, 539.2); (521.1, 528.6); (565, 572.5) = -0.08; 1.34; 1.36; 1.35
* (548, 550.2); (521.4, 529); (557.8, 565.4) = -0.05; 1.34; 1.34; 1.34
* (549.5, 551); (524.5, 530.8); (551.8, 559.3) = 0.01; 1.37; 1.39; 1.39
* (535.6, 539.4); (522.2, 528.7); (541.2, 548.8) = -0.06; 1.35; 1.37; 1.36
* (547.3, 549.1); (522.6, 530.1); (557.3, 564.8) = -0.12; 1.35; 1.33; 1.34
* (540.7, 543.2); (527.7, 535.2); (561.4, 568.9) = 0.03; 1.4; 1.37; 1.39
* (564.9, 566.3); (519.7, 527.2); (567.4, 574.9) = -0.07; 1.33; 1.32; 1.32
